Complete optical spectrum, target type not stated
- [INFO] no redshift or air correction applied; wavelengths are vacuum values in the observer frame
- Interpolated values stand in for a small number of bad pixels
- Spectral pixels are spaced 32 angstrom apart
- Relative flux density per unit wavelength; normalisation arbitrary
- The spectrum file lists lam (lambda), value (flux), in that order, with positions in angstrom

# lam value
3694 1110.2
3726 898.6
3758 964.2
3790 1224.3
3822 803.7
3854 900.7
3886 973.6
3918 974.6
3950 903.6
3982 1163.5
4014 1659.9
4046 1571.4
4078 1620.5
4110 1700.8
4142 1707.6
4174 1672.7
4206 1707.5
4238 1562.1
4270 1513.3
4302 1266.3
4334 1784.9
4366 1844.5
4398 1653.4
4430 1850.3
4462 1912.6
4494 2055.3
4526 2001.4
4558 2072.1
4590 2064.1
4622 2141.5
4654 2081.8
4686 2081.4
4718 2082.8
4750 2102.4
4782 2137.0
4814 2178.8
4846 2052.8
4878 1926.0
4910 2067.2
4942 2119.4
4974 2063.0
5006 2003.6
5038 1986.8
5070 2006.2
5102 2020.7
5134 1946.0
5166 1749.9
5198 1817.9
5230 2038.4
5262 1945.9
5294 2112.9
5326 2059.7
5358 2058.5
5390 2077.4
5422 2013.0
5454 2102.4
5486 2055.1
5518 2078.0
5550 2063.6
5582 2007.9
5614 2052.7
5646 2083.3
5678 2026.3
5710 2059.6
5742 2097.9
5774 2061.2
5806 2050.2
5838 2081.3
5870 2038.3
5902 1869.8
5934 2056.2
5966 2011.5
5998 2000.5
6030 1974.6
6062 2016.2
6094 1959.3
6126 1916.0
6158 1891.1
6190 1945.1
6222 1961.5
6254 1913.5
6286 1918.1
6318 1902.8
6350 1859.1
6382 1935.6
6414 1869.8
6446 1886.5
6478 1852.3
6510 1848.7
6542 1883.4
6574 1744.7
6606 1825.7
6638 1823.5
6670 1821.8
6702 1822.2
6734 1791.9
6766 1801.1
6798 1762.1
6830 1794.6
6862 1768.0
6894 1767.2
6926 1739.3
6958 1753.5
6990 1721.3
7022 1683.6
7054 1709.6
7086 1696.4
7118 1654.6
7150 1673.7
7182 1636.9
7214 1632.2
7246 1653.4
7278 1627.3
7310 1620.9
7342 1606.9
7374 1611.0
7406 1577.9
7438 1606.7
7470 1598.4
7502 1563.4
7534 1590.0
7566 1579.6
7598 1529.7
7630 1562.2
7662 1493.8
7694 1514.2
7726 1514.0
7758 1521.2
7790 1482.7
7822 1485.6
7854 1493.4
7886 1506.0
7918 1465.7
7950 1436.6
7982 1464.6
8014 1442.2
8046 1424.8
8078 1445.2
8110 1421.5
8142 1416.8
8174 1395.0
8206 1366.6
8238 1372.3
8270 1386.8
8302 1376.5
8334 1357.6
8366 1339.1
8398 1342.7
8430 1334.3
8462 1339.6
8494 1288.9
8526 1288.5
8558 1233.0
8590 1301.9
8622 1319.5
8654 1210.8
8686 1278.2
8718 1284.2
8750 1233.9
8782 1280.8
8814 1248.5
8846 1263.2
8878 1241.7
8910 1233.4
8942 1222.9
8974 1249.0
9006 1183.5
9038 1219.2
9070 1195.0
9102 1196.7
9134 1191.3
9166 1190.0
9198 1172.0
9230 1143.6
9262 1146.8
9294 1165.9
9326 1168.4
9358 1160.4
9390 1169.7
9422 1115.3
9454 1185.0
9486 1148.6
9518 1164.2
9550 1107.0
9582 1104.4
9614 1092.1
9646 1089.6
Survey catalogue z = 0.00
